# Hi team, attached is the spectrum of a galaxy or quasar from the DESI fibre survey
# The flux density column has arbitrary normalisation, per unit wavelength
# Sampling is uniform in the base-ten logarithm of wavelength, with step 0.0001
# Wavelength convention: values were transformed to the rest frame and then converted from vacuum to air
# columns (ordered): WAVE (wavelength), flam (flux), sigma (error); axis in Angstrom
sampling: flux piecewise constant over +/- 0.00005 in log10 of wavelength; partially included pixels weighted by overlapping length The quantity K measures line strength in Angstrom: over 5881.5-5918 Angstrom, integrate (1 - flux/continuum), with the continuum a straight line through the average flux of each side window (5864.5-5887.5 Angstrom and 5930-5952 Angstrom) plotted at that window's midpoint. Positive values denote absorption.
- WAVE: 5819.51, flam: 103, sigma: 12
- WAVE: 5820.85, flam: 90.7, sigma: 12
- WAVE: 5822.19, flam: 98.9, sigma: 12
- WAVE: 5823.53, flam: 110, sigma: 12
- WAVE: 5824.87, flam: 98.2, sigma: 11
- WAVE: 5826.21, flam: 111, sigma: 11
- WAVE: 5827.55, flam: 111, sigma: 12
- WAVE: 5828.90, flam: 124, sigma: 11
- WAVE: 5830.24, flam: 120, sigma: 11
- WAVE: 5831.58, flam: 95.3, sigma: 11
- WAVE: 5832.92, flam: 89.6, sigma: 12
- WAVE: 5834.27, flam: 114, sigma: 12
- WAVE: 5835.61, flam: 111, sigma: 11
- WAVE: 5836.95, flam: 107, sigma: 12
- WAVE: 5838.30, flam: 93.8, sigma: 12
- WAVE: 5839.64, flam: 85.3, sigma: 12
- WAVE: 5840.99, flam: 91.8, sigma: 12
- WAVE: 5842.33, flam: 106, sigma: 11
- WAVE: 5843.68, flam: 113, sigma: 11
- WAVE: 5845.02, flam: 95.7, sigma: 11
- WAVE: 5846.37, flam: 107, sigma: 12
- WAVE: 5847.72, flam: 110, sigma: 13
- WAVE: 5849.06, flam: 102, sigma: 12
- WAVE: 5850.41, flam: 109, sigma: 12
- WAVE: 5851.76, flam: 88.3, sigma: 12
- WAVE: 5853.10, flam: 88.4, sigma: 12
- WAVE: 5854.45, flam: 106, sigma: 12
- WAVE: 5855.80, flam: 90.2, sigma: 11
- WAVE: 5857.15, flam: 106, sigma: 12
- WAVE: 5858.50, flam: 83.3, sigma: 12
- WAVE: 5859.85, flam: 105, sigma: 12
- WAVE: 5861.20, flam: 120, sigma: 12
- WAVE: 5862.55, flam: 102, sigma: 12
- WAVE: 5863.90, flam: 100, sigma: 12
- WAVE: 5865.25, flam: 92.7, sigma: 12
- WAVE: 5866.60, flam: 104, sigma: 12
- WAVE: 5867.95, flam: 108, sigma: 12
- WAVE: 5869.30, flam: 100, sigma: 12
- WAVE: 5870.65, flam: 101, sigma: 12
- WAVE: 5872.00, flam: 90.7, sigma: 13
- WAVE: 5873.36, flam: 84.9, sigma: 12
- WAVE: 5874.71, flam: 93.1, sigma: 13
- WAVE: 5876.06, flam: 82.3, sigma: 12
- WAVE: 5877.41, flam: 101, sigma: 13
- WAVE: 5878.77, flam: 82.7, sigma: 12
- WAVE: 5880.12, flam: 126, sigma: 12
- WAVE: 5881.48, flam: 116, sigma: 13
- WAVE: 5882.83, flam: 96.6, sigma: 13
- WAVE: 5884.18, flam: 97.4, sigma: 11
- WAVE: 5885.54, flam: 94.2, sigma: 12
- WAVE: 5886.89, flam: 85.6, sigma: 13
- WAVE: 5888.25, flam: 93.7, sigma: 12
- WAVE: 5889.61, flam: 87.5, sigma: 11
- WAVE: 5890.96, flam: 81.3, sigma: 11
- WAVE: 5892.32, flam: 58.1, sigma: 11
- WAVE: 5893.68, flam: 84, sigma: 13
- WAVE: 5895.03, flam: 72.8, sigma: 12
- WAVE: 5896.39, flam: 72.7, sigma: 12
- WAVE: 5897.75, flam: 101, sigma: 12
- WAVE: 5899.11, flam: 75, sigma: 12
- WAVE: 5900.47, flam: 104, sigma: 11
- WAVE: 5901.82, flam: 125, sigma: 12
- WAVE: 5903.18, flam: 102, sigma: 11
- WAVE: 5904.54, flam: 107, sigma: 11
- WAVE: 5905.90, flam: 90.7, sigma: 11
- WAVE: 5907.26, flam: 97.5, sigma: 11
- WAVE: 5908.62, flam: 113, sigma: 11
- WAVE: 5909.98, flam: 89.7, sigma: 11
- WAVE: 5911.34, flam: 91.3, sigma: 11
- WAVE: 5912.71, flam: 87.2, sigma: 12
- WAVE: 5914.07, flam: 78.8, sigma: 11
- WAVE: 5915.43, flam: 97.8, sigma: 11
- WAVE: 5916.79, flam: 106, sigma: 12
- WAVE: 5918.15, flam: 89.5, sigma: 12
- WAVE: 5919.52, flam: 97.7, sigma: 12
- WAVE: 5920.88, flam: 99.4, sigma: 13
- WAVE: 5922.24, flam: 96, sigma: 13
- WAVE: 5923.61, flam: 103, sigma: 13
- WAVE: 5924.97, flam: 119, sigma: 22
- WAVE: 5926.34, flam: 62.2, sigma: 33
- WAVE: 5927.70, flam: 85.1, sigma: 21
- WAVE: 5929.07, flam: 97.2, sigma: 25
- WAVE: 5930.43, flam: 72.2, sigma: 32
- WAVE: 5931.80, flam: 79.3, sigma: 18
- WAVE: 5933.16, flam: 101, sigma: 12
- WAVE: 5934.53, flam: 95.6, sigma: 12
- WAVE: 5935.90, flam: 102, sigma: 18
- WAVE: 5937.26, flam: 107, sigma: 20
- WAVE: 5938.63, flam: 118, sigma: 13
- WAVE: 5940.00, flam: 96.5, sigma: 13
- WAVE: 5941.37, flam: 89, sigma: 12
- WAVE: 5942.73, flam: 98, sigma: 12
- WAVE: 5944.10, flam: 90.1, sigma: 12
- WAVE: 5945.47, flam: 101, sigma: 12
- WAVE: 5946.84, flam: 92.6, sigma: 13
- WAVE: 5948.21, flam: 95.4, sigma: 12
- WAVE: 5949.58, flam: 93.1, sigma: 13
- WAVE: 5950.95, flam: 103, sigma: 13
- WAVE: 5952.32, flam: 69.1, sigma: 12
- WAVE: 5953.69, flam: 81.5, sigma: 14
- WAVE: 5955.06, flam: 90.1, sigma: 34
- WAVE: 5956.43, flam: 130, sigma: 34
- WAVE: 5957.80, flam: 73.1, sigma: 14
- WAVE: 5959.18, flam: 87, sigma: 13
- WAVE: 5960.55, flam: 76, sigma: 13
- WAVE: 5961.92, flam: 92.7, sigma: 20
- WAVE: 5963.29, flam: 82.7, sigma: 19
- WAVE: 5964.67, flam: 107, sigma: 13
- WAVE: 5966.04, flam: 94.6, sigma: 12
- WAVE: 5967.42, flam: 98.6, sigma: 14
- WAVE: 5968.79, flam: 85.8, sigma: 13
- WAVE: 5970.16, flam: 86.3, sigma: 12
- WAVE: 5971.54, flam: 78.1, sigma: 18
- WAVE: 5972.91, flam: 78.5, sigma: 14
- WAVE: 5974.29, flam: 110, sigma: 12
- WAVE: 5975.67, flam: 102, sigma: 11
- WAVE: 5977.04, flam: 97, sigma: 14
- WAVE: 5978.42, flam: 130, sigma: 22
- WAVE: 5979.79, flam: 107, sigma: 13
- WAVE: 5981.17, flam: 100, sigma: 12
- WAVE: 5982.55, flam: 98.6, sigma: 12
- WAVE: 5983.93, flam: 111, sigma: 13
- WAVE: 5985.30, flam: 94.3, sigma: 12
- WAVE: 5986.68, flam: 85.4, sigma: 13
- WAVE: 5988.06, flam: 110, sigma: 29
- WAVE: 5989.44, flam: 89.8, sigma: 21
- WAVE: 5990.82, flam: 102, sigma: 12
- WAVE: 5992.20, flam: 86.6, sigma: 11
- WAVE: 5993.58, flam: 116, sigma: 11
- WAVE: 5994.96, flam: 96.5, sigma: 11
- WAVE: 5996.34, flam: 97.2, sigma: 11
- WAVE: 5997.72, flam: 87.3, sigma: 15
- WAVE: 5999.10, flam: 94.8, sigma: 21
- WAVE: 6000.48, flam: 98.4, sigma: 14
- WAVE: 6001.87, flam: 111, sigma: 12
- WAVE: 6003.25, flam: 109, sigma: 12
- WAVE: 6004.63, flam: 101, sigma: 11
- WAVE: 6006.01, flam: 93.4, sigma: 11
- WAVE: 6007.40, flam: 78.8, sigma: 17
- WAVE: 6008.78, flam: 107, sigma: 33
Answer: 1.7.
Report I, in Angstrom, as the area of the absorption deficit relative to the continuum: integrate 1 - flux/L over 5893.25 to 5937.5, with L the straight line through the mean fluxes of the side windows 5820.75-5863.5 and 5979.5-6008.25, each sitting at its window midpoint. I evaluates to 2.96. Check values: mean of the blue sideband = 103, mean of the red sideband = 98.4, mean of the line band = 93.9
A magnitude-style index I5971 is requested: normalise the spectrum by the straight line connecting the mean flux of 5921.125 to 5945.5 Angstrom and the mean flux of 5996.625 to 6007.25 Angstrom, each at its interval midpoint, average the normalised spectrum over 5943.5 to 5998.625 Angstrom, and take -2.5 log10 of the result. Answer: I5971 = 0.02 mag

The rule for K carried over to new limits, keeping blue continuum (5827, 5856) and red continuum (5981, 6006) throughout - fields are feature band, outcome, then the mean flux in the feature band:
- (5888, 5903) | 2.1 Angstrom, 87.2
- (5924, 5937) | 1.2 Angstrom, 91.3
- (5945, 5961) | 1.5 Angstrom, 91.1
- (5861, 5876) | 0.6 Angstrom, 98.3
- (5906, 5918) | 0.8 Angstrom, 94.7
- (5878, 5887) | 0.1 Angstrom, 101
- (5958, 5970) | 1.2 Angstrom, 89.7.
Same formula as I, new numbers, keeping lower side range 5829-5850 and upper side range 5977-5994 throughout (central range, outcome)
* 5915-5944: 2.0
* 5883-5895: 2.1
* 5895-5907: 0.8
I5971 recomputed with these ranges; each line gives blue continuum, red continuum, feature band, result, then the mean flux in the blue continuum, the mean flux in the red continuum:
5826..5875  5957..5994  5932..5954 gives 0.016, 102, 95.5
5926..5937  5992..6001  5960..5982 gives -0.019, 88.4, 97.2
